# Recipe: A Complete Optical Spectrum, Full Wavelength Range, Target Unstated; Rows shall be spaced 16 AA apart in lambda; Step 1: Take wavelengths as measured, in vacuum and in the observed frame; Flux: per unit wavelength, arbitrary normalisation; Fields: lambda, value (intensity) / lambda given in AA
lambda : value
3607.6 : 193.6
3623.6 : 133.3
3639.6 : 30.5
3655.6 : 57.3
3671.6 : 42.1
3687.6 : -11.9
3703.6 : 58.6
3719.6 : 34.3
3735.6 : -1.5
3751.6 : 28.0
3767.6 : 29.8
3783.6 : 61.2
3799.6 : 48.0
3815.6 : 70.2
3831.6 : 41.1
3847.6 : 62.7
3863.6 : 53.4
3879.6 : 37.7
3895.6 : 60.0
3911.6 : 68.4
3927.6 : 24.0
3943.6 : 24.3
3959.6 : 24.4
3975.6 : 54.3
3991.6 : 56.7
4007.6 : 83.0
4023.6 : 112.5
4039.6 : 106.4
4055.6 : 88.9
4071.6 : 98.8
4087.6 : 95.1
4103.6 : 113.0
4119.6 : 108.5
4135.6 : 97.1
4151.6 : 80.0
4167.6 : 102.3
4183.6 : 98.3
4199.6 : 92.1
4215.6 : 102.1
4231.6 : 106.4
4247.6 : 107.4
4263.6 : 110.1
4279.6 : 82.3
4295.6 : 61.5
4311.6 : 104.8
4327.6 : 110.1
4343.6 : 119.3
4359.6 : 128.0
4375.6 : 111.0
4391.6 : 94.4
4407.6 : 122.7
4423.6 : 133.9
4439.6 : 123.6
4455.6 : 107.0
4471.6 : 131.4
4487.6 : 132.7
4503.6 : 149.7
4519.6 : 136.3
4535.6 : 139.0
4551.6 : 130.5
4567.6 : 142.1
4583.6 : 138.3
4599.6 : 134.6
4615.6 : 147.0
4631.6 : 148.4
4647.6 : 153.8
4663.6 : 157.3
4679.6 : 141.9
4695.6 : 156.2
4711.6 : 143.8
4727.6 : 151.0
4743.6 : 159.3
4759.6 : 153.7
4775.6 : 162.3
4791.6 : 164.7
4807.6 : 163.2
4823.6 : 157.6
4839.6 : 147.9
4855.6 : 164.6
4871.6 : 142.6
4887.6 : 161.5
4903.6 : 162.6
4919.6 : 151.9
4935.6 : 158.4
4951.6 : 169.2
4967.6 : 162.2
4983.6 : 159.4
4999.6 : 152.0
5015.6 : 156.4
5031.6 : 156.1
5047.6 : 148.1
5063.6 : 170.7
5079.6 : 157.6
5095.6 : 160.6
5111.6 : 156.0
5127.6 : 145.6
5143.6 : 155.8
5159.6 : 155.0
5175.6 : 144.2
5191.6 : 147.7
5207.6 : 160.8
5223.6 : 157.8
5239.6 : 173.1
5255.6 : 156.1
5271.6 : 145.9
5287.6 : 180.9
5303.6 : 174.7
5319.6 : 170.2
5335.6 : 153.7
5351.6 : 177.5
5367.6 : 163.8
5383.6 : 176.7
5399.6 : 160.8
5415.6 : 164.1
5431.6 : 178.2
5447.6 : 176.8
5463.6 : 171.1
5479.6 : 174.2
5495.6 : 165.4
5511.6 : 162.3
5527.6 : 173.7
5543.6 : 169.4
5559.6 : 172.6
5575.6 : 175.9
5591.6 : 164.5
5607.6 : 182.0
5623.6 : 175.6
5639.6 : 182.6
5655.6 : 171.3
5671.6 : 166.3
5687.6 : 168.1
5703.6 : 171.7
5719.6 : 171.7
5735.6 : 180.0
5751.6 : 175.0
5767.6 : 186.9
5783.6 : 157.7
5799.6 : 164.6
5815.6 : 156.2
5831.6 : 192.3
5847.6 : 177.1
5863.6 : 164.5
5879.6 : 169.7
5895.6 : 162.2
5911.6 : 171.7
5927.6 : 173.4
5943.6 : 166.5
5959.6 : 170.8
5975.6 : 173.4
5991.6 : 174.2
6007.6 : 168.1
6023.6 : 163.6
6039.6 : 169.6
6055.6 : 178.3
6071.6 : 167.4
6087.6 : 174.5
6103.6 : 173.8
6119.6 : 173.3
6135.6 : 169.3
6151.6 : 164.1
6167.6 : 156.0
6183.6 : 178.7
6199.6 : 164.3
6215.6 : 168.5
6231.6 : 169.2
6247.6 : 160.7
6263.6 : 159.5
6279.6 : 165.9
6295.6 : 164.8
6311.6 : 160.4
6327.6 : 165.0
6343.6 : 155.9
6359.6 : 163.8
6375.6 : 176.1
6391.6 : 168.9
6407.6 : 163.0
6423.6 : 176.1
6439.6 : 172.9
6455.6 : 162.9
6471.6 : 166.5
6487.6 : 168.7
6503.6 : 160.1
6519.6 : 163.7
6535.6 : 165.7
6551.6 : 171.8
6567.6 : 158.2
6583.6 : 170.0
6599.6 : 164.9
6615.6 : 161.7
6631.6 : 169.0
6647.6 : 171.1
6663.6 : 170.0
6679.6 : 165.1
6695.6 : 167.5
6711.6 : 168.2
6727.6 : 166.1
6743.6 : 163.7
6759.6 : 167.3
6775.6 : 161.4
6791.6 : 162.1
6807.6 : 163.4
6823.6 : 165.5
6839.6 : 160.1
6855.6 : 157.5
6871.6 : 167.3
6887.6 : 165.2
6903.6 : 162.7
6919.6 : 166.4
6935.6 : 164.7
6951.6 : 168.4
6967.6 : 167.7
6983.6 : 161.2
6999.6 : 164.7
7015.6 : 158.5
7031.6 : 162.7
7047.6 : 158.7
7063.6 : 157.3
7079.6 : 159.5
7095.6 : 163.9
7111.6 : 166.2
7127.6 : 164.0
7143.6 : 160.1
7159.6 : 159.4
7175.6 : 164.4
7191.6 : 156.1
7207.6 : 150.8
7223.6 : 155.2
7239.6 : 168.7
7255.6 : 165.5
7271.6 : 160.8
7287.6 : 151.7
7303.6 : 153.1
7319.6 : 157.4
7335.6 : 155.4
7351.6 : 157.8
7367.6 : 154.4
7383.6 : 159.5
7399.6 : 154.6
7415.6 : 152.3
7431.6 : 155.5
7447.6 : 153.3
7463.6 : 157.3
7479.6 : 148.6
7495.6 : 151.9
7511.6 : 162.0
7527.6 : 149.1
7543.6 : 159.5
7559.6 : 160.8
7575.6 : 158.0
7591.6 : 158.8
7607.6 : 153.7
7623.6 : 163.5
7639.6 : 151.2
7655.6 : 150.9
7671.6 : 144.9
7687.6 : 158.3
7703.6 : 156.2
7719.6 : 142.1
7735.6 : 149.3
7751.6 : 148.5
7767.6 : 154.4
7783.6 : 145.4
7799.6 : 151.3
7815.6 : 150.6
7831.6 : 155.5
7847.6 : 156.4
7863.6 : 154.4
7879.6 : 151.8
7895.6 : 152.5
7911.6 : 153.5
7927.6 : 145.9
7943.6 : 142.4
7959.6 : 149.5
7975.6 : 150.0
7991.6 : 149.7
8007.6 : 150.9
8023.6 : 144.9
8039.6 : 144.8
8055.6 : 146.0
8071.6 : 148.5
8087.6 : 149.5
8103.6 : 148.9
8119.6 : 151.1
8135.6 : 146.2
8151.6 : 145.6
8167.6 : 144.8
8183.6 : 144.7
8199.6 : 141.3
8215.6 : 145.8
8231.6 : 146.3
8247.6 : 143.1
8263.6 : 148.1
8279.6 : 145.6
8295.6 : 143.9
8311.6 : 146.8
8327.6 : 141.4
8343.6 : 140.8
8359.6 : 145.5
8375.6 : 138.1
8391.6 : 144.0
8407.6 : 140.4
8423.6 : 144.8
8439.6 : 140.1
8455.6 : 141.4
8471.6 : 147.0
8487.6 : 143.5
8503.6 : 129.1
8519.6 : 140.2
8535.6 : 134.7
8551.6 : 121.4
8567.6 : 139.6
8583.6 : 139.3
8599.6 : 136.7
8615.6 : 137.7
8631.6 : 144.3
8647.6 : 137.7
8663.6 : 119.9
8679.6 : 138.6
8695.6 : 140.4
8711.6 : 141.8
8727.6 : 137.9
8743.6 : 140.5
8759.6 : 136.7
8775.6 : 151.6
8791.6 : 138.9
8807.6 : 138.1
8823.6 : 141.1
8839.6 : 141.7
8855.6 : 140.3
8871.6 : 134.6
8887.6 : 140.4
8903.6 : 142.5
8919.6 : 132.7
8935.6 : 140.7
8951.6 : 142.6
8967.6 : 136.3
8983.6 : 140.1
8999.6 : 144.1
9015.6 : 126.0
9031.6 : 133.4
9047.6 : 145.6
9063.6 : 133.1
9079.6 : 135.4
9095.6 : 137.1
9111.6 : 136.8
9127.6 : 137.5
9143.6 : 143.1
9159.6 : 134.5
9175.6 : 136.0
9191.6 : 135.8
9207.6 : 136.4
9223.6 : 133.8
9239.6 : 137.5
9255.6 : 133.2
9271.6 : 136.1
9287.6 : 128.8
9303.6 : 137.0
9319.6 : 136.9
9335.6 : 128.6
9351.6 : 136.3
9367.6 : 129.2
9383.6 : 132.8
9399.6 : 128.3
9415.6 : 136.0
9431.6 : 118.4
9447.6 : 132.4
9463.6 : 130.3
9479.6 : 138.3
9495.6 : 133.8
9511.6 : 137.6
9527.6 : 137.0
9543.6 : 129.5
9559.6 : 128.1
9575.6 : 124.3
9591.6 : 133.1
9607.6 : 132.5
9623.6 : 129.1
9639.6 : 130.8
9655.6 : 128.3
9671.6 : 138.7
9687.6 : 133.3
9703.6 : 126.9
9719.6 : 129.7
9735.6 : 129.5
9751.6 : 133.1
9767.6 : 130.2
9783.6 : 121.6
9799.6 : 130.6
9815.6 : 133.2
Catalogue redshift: 0.00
